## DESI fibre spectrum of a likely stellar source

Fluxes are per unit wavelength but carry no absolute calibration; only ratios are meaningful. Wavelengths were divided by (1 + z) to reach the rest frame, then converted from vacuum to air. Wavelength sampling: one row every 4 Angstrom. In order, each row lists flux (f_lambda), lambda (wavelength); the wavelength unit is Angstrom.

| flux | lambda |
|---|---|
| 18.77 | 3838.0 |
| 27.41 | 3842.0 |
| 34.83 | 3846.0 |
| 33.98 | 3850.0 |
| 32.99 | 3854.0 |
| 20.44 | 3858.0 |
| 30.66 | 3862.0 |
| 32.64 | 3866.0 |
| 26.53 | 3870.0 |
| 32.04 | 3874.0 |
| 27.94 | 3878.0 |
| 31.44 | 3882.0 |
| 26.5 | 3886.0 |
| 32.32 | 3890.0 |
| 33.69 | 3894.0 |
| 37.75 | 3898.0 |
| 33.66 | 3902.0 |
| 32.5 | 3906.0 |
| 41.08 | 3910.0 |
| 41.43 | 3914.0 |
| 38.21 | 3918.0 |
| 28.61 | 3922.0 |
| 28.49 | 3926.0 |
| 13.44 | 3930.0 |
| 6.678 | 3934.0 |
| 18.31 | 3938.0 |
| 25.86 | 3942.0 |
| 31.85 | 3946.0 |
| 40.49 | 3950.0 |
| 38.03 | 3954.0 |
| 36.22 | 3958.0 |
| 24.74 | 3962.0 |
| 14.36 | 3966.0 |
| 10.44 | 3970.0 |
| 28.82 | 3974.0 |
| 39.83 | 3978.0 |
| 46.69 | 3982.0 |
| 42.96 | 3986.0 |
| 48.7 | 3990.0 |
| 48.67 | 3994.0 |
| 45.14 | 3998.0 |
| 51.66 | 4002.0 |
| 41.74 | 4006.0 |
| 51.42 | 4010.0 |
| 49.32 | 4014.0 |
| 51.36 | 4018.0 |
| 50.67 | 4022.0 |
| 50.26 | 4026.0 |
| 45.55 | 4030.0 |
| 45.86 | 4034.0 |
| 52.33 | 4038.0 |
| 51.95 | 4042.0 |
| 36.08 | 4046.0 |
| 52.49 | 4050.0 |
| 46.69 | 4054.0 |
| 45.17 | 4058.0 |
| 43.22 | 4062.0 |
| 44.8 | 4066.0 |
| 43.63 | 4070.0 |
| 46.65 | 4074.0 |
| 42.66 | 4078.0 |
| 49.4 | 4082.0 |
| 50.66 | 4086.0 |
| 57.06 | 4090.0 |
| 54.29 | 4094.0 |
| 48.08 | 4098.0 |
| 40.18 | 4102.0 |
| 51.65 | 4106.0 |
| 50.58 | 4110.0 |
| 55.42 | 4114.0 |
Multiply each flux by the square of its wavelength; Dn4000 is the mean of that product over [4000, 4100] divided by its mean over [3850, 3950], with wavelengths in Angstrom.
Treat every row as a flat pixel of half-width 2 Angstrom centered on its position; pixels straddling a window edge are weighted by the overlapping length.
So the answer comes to 1.7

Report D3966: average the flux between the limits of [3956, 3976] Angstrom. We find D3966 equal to 22.9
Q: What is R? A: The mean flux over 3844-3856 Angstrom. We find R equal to 33.9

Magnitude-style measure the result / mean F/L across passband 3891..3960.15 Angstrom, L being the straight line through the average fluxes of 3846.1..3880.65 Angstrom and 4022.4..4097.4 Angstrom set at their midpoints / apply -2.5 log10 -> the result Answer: 0.15 mag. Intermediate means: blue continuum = 30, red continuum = 47.8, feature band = 31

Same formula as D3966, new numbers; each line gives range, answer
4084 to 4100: 52.5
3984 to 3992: 45.8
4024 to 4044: 49.2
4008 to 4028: 50.6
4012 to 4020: 50.3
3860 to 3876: 30.5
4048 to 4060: 48.1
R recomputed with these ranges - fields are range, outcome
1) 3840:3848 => 31.1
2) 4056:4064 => 44.2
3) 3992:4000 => 46.9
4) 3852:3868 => 29.2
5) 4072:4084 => 46.2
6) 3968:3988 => 33.7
